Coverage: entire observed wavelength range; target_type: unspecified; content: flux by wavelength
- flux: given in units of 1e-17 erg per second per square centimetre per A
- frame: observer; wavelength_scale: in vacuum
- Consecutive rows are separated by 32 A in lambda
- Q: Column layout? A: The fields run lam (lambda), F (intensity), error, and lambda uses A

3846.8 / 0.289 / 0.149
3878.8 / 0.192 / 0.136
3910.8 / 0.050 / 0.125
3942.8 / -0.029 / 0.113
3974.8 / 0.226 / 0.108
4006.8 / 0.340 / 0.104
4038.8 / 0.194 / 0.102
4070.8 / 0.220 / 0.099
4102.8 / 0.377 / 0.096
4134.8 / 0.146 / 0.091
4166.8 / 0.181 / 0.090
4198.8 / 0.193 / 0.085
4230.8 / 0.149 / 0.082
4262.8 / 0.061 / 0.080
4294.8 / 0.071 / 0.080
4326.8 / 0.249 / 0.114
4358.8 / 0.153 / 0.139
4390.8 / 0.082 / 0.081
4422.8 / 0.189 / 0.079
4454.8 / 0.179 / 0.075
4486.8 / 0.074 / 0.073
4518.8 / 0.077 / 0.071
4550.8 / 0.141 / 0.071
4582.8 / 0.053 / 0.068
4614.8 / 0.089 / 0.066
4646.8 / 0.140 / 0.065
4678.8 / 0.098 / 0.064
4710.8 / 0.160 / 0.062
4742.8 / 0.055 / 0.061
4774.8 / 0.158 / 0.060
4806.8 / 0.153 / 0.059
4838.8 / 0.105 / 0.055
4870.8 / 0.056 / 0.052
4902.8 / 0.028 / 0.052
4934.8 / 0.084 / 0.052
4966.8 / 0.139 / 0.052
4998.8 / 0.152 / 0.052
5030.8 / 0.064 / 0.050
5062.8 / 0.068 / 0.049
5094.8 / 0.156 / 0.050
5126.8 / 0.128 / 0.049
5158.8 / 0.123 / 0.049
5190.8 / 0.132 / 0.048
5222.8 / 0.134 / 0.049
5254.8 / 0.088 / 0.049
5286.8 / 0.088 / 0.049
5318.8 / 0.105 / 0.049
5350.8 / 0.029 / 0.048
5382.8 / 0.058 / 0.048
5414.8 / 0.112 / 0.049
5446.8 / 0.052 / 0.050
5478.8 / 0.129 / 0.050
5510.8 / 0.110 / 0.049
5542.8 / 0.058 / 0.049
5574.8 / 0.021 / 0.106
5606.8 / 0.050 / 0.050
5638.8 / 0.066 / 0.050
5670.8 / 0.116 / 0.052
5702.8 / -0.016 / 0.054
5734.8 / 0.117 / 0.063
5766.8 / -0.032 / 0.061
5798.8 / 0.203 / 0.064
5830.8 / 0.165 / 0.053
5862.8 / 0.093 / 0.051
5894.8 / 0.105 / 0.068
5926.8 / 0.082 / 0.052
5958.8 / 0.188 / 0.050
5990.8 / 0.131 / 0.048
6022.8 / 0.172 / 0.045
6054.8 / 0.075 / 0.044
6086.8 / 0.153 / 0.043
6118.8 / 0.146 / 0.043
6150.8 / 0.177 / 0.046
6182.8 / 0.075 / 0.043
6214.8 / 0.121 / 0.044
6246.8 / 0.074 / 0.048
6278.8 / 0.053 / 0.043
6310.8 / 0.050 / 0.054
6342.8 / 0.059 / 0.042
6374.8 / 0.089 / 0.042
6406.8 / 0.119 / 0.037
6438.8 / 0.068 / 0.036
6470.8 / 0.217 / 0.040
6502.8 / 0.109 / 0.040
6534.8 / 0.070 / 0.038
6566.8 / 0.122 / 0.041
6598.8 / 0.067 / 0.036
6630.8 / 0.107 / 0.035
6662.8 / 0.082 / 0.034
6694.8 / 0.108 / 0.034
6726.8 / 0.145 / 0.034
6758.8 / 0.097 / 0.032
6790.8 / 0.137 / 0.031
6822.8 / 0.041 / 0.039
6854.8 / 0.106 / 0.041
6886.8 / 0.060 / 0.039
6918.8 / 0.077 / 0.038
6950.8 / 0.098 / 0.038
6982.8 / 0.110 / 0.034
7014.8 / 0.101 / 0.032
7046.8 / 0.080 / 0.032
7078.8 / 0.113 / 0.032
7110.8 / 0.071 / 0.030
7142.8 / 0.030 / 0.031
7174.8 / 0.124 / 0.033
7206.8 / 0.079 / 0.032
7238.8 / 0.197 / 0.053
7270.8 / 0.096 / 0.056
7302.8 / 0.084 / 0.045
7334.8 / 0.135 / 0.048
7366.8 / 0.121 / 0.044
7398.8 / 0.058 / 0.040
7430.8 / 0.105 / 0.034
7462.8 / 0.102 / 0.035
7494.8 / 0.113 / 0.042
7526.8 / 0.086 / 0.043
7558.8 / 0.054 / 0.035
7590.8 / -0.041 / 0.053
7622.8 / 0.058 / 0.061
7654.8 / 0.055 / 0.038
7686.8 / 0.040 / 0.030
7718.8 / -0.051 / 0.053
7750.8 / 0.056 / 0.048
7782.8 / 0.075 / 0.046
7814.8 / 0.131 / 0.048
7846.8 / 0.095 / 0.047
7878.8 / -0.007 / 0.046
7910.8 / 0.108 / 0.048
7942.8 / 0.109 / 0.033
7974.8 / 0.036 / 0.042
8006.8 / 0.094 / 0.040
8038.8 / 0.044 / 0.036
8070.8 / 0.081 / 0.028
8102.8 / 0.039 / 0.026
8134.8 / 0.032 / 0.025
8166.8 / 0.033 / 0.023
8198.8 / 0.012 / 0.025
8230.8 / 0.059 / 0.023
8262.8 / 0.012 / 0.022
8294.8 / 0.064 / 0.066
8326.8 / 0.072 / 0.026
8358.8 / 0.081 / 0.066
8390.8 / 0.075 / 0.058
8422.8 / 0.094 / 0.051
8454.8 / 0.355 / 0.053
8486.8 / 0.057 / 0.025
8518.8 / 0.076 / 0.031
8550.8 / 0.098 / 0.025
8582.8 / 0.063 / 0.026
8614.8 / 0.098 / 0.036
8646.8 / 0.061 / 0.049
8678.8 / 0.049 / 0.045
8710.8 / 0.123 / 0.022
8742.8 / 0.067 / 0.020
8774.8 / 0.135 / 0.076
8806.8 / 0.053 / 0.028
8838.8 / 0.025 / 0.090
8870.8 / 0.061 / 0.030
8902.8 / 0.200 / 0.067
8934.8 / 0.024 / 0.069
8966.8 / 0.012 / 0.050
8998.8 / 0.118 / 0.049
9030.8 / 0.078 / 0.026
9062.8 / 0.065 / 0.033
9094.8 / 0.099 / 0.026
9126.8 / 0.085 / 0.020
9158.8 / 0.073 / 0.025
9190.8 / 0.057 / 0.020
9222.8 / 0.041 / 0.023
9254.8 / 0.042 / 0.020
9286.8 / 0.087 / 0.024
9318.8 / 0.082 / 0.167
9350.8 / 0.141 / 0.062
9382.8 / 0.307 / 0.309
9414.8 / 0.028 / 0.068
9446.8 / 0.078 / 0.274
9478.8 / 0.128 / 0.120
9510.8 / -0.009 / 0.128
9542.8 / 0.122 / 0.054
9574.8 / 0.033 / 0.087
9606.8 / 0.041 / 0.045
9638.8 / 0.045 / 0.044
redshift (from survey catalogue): 1.27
